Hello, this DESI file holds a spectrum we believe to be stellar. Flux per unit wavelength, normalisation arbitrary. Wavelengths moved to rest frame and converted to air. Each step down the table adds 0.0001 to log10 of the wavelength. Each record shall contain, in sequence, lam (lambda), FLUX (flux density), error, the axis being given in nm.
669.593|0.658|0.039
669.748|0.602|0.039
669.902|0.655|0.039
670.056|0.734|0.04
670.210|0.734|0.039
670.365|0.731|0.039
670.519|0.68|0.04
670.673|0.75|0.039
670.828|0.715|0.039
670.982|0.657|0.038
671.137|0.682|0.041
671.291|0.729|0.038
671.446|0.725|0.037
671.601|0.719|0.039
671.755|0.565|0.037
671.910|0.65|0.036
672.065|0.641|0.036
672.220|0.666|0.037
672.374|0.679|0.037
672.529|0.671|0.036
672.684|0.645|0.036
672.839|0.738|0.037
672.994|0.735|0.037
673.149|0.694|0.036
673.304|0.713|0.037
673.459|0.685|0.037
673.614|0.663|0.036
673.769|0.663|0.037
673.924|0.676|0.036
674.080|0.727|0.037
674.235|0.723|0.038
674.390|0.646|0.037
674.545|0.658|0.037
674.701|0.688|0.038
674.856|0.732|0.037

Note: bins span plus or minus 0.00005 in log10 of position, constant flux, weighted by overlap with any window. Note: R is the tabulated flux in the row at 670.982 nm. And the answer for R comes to 0.657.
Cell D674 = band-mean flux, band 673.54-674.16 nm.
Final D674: 0.682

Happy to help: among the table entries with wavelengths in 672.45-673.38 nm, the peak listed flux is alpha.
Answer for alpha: 0.738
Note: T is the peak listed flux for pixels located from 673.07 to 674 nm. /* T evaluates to 0.713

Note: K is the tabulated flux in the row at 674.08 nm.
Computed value 0.727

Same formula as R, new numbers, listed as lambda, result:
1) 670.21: 0.734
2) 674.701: 0.688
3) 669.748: 0.602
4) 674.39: 0.646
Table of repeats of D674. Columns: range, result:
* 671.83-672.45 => 0.659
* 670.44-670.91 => 0.716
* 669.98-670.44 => 0.732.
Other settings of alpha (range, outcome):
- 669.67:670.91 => 0.75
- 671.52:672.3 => 0.719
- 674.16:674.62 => 0.723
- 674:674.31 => 0.727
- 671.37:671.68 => 0.725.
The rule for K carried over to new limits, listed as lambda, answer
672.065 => 0.641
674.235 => 0.723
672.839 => 0.738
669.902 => 0.655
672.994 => 0.735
